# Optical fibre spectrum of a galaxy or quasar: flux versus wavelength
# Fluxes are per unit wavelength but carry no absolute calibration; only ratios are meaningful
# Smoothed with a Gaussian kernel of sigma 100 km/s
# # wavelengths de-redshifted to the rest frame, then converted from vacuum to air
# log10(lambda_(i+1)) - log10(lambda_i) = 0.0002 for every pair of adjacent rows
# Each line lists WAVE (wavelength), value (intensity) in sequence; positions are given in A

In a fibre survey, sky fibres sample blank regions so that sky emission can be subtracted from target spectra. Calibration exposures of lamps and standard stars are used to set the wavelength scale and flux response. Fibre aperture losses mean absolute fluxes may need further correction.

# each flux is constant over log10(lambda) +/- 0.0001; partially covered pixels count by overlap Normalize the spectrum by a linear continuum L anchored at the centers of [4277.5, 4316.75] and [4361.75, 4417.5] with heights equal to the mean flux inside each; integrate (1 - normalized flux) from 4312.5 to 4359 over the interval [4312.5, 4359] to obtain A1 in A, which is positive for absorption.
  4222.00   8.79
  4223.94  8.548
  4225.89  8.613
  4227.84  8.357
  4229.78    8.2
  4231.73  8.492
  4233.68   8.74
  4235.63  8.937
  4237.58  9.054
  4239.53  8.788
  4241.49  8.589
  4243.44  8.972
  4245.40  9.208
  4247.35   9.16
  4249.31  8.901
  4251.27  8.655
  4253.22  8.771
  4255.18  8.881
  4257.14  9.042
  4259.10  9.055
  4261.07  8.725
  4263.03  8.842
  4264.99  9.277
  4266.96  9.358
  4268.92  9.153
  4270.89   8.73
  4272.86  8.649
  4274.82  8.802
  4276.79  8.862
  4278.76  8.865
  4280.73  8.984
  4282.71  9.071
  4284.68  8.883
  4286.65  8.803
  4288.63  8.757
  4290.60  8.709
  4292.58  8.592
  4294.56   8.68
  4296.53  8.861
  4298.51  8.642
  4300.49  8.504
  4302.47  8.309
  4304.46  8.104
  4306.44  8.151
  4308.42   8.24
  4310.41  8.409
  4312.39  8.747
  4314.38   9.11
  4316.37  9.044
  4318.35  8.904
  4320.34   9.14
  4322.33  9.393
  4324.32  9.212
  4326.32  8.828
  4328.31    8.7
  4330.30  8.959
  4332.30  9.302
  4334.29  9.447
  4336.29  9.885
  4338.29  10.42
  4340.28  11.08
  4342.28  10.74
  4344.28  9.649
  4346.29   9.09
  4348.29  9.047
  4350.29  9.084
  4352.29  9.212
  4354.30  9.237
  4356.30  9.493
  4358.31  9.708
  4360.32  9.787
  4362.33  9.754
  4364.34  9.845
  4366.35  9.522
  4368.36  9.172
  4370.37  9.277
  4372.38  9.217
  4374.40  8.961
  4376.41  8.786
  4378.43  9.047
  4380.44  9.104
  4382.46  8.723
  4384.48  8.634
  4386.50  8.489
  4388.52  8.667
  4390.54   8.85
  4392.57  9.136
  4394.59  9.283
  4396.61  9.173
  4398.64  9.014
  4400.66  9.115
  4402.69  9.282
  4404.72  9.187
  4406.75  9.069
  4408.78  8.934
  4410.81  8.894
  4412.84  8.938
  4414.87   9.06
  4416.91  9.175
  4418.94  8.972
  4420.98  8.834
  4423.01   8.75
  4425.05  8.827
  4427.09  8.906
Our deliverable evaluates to -3.0 A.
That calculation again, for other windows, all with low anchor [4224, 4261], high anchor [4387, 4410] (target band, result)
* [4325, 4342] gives -1.29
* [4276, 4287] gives -0.08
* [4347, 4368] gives -1.11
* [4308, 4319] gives 0.18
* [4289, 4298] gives 0.17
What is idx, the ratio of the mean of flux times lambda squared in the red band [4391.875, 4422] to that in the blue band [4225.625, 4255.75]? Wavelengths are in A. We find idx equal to 1.12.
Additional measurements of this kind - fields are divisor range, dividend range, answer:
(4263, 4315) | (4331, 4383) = 1.12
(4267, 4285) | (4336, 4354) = 1.13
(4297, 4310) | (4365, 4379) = 1.13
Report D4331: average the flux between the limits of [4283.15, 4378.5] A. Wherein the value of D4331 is 9.14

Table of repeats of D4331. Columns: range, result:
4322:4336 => 9.14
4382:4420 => 8.98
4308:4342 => 9.28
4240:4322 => 8.81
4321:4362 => 9.51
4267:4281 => 8.9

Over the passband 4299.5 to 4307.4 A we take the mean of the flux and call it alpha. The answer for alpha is 8.26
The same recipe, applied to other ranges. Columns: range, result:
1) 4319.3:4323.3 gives 9.26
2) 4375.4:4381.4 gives 8.99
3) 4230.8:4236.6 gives 8.72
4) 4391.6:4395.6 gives 9.22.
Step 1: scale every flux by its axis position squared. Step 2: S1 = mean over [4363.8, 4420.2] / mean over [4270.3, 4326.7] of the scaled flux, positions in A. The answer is 1.08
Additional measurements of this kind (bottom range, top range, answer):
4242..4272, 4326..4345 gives 1.13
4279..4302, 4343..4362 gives 1.10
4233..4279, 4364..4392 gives 1.07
